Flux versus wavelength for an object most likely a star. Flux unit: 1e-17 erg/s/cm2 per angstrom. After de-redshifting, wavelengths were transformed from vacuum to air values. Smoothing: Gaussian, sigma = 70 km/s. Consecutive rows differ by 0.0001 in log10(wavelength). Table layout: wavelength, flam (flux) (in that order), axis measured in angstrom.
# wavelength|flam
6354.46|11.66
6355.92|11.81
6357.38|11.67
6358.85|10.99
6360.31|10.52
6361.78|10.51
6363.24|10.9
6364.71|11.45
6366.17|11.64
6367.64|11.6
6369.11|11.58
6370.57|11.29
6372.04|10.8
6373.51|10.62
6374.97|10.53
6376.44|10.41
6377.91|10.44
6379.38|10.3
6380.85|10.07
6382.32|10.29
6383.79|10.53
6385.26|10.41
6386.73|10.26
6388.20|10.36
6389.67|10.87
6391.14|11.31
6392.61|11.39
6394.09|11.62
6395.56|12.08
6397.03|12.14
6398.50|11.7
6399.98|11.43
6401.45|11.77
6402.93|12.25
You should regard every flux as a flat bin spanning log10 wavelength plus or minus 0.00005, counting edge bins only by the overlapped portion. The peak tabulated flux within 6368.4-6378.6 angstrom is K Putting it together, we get 11.58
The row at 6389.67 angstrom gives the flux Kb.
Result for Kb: 10.87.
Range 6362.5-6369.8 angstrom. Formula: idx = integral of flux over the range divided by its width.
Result 11.4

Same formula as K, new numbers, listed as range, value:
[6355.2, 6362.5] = 11.81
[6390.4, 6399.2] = 12.14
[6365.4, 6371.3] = 11.64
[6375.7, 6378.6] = 10.44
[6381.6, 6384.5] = 10.53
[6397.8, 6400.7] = 11.7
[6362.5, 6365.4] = 11.45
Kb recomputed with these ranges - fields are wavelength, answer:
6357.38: 11.67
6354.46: 11.66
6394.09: 11.62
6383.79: 10.53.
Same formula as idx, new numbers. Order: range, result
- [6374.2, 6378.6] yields 10.5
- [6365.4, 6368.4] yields 11.6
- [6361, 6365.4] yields 10.9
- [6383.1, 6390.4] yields 10.5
